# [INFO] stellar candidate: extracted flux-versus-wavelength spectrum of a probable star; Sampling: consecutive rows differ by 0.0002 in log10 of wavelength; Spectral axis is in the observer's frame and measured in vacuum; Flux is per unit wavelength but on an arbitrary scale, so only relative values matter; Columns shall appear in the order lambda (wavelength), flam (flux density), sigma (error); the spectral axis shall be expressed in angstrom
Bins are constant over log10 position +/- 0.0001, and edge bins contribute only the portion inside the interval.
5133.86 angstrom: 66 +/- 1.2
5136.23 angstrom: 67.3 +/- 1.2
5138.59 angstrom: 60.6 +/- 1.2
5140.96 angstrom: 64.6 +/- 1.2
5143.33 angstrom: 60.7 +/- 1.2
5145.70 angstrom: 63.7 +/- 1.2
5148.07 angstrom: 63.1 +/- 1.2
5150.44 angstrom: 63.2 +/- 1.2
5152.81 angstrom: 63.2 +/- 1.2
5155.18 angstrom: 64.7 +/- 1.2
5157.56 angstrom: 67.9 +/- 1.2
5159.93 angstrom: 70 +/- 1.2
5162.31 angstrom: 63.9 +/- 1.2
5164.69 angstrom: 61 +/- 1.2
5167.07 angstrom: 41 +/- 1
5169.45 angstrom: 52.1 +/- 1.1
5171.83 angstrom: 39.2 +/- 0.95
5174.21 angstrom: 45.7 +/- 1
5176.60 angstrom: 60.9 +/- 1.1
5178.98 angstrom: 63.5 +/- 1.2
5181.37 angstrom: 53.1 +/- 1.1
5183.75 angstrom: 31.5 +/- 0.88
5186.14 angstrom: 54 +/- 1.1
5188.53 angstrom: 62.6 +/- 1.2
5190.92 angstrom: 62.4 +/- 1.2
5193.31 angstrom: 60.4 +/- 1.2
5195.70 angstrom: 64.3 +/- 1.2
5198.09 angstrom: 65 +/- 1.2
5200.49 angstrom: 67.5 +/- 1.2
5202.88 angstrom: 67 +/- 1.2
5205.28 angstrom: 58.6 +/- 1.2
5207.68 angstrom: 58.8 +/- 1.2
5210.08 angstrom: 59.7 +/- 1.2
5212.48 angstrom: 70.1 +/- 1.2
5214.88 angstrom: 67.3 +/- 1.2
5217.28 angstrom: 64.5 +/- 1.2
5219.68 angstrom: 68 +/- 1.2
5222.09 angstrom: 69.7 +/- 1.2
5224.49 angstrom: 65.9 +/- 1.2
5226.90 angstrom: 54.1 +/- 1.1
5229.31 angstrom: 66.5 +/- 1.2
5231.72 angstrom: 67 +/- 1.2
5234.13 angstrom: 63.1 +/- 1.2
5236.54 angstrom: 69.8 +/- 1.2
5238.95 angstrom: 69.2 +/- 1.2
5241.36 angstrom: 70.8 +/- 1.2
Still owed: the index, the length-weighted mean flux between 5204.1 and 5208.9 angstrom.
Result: 58.7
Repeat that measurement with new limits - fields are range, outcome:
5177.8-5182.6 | 58.1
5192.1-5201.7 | 64.3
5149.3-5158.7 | 64.7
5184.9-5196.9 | 60.7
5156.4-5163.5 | 67.3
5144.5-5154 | 63.3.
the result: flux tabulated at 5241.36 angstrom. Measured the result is 70.8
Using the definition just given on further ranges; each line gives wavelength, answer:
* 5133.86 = 66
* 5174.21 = 45.7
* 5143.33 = 60.7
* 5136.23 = 67.3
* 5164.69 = 61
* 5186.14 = 54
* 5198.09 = 65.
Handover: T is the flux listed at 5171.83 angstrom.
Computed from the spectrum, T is 39.2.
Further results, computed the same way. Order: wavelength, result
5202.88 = 67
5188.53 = 62.6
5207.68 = 58.8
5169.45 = 52.1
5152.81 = 63.2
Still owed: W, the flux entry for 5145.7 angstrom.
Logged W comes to 63.7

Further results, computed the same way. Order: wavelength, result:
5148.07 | 63.1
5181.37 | 53.1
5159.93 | 70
